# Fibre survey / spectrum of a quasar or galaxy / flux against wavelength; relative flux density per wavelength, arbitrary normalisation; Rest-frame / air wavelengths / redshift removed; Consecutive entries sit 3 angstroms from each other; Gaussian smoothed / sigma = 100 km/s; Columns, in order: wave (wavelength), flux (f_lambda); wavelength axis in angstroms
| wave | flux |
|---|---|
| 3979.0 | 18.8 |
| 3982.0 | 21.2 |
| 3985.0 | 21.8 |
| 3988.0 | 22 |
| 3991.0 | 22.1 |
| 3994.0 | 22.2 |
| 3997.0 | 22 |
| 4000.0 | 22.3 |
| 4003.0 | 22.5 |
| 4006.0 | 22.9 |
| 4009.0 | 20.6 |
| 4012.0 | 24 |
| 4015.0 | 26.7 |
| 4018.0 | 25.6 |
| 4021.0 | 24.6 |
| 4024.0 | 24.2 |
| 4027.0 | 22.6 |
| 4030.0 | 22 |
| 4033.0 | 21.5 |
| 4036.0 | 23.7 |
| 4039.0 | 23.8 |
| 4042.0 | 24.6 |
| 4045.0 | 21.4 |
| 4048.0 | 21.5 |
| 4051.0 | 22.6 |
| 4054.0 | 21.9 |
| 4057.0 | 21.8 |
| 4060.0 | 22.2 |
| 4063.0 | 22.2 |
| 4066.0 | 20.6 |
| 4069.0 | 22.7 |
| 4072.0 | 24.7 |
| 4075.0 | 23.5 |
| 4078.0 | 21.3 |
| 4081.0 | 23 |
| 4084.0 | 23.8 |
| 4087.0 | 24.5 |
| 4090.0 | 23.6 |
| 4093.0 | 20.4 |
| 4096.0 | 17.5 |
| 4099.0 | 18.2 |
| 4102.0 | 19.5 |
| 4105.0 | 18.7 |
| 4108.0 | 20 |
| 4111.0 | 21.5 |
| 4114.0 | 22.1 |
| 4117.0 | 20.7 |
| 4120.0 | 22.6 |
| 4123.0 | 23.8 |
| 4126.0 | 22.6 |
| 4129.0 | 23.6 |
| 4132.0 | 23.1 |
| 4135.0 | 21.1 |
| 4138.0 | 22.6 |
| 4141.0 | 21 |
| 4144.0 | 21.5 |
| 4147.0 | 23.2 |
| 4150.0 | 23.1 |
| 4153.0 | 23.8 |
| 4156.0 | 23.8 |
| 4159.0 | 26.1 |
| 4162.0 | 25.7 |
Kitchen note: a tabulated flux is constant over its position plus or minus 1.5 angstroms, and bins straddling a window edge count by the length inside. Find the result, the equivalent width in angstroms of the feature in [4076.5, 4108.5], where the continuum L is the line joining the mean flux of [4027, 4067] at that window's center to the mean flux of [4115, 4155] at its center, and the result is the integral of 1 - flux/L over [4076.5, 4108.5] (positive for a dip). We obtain 2.1 angstroms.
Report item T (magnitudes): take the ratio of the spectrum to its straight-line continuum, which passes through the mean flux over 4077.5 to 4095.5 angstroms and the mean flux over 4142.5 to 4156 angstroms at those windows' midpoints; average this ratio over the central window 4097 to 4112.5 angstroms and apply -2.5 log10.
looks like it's 0.16 mag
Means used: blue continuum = 22.6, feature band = 19.5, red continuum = 23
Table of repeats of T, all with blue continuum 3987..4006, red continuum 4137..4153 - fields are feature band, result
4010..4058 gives -0.05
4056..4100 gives 0.01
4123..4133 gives -0.04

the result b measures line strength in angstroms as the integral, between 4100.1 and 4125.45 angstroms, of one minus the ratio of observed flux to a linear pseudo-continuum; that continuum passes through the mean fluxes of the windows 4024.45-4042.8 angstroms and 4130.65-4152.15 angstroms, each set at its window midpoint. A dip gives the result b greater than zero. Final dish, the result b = 1.5 angstroms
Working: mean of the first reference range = 23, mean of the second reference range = 22.3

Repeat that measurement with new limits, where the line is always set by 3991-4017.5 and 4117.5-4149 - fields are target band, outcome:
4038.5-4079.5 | 0.5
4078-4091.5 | -0.5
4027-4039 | 0.1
